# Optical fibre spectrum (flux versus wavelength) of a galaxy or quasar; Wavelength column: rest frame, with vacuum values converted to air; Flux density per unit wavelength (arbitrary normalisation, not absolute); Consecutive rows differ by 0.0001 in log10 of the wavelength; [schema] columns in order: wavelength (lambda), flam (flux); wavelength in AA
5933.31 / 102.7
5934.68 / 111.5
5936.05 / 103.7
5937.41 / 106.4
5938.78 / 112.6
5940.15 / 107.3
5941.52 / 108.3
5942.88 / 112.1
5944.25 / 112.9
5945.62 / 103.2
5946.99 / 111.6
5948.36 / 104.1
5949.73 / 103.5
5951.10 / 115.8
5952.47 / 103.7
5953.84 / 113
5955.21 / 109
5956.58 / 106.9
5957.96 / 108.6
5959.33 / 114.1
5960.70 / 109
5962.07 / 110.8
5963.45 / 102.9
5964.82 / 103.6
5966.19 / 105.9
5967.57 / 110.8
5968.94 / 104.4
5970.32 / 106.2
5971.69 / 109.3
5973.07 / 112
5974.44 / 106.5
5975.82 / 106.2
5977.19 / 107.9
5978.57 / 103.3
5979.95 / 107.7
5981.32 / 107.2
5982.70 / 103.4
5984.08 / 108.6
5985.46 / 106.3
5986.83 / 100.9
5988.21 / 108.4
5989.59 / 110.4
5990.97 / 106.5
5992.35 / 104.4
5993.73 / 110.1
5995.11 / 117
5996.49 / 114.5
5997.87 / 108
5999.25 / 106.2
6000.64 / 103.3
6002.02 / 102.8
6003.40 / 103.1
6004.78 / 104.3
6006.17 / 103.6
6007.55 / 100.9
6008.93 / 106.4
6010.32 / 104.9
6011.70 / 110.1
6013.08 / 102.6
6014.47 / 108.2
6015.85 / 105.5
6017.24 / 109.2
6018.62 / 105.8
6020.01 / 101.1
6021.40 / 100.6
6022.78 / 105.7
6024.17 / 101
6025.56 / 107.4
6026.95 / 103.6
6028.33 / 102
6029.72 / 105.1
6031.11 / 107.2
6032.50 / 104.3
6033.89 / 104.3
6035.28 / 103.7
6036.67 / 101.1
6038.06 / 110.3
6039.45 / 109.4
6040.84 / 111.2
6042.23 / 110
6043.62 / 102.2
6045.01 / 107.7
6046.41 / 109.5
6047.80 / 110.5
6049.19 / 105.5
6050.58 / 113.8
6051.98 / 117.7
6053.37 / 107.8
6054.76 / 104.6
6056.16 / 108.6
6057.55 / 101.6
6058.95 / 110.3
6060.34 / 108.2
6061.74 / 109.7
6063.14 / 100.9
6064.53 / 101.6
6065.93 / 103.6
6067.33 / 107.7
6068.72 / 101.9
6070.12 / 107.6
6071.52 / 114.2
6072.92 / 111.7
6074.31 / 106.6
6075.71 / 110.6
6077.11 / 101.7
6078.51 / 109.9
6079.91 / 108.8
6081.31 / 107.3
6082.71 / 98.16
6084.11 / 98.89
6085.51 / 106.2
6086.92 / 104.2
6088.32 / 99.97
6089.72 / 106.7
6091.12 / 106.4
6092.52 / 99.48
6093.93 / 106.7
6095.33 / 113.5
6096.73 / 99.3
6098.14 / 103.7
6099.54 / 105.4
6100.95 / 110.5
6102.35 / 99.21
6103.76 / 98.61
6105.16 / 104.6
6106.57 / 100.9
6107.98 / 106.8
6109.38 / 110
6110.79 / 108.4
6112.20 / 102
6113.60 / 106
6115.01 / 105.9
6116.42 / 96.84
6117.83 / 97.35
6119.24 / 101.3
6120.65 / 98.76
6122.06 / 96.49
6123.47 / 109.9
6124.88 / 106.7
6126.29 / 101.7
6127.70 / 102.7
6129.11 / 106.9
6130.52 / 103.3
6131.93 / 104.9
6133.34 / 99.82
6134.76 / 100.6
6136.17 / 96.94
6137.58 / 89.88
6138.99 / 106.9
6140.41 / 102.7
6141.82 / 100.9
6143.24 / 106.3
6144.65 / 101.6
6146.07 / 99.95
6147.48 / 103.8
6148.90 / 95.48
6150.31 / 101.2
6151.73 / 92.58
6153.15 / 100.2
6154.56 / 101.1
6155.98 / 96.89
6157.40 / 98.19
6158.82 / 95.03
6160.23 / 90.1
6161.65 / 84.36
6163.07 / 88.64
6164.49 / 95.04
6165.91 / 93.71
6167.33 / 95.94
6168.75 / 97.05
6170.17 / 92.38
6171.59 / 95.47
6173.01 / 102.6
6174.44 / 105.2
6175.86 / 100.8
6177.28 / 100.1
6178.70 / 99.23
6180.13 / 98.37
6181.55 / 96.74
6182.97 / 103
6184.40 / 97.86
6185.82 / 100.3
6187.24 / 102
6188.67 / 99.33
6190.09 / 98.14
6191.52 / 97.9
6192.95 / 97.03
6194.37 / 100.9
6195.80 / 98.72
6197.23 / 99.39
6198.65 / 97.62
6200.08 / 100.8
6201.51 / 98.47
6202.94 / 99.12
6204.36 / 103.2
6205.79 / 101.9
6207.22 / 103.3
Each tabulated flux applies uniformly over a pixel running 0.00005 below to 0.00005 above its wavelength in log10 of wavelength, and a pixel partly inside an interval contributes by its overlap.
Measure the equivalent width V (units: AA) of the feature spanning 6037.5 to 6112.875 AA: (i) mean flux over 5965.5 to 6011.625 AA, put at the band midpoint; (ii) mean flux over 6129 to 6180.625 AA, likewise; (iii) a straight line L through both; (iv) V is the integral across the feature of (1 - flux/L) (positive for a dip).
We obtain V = -2.9 AA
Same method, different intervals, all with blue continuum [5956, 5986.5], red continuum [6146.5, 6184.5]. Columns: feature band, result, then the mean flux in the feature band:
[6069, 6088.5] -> -0.9 AA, 106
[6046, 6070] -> -1.1 AA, 107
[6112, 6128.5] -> -0.5 AA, 102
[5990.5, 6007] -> -0.2 AA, 107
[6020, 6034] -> 0.1 AA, 104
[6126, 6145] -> -0.6 AA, 102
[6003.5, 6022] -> 0.0 AA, 105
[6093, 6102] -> -0.5 AA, 106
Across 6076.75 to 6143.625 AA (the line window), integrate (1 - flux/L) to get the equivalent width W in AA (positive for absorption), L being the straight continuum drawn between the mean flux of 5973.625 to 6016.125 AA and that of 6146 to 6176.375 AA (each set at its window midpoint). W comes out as -2.5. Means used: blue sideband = 106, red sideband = 96.5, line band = 103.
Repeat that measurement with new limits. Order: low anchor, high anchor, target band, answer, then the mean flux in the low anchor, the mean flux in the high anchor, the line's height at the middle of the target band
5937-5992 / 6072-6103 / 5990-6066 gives 0.1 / 108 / 105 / 106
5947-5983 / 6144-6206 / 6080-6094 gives -0.2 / 108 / 98.1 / 102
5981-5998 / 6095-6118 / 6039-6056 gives -0.5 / 108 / 104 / 106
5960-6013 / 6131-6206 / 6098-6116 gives -0.6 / 107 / 98.6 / 101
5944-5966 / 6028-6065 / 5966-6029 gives 0.9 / 108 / 107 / 108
